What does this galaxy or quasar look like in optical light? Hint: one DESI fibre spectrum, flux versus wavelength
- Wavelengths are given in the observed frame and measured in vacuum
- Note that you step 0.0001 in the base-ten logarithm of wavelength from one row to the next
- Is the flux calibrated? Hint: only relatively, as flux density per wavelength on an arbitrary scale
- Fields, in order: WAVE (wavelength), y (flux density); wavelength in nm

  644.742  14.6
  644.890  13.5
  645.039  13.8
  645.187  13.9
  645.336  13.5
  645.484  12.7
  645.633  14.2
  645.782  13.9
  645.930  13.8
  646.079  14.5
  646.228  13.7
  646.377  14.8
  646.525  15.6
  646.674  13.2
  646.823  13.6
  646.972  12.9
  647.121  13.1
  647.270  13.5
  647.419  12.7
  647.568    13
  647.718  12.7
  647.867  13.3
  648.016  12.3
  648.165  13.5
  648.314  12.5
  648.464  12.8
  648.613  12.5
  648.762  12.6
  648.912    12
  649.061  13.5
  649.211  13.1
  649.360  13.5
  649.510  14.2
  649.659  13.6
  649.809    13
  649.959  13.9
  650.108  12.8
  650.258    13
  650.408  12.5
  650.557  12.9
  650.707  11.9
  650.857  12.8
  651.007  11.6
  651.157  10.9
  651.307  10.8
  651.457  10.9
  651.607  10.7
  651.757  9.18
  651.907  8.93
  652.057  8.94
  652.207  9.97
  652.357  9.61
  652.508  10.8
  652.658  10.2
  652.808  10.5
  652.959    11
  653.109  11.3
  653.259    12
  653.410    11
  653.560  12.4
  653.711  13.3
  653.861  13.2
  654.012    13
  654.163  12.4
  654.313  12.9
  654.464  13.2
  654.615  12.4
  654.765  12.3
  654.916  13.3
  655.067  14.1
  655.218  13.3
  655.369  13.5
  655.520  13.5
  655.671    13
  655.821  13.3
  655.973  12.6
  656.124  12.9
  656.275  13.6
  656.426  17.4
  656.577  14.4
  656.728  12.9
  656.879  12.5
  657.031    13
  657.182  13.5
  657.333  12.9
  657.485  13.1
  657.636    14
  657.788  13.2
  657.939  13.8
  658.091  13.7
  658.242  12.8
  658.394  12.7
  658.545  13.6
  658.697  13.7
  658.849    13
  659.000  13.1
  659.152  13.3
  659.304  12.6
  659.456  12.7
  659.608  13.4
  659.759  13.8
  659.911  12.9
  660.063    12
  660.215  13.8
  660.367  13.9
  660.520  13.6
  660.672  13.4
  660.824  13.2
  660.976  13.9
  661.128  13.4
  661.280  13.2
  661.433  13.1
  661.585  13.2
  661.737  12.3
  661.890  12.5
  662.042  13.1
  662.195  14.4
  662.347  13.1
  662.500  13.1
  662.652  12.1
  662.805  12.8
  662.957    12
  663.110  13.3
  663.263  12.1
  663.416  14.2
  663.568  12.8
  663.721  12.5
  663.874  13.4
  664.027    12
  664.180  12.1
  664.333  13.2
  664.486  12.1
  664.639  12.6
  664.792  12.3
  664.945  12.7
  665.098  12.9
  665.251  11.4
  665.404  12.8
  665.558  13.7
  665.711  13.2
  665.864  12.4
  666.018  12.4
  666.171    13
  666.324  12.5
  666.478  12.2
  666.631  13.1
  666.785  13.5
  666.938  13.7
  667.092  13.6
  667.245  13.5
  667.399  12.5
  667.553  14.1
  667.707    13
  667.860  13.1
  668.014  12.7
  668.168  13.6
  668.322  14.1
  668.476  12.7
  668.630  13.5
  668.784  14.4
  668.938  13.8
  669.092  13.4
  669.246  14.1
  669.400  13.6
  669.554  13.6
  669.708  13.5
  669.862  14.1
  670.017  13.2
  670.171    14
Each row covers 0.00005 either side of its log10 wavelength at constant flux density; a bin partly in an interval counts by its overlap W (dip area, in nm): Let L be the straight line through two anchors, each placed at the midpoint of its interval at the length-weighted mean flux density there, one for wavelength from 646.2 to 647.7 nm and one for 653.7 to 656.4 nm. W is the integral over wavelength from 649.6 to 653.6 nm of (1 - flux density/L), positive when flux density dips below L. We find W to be 0.60 nm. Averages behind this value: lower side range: 13.6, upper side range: 13.2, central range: 11.4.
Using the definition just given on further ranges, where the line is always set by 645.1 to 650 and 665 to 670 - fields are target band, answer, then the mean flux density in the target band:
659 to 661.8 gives 0.02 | 13.2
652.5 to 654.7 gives 0.22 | 12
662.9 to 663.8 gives 0.03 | 12.8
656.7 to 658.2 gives 0.01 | 13.3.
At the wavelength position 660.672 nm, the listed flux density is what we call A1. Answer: 13.4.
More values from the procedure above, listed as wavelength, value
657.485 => 13.1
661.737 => 12.3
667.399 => 12.5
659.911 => 12.9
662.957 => 12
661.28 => 13.2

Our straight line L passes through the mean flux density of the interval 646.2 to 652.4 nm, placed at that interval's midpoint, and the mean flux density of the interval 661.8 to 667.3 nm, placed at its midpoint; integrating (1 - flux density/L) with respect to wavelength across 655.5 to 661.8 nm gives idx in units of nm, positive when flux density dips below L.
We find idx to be -0.32 nm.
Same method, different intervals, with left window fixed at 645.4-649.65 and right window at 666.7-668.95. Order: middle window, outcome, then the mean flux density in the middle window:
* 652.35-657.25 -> 0.243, 12.7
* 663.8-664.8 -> 0.066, 12.5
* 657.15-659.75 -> 0.029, 13.3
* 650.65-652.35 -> 0.359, 10.5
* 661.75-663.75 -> 0.075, 12.9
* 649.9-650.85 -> 0.039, 12.8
